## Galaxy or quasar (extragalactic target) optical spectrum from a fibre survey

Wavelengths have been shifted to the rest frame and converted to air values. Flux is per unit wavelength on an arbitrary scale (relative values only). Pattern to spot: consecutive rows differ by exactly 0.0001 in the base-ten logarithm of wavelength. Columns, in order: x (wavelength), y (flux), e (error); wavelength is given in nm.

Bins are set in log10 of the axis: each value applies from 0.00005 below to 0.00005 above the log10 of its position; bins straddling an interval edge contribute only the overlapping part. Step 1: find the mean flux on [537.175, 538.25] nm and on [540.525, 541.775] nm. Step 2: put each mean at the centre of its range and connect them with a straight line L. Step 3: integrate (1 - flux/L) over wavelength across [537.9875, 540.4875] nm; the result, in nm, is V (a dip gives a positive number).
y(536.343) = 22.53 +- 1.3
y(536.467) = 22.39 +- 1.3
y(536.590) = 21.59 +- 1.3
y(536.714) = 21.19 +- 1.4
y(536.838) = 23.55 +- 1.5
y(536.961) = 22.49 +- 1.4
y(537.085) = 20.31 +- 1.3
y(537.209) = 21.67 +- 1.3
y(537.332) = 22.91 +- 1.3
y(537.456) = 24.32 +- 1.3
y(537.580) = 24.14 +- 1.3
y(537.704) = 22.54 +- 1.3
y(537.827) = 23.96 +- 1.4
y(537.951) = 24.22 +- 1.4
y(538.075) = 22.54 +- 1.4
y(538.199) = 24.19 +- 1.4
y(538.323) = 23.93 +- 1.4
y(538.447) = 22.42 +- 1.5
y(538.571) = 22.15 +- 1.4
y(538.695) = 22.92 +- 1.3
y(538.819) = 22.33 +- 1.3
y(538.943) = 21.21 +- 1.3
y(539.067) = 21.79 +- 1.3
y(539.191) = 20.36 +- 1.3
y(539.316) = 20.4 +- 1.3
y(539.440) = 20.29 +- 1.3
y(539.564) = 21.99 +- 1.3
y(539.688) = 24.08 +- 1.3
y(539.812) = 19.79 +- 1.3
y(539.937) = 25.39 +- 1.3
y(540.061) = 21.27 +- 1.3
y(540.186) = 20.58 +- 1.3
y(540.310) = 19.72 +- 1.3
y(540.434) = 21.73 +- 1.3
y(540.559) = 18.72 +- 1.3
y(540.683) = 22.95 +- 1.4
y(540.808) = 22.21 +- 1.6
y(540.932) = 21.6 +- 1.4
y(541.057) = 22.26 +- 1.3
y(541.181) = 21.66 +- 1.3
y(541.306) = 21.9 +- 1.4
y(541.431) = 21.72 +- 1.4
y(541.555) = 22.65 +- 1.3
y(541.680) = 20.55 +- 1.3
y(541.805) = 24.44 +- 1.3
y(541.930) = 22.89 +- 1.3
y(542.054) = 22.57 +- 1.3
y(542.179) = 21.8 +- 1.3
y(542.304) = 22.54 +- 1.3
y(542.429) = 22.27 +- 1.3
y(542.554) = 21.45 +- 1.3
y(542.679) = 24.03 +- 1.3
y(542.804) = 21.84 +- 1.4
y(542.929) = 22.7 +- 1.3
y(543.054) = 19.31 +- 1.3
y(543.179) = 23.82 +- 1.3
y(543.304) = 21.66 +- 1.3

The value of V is 0.08 nm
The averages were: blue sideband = 23.4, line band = 22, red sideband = 21.8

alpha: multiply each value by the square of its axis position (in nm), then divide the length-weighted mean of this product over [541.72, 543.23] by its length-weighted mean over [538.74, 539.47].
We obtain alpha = 1.1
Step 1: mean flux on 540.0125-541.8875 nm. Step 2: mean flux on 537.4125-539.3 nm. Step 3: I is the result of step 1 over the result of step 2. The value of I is 0.95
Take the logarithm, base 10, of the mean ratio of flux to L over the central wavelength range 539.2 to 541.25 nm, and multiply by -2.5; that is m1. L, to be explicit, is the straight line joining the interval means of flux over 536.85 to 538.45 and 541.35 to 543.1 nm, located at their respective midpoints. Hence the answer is 0.05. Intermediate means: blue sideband 23.1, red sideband 22.2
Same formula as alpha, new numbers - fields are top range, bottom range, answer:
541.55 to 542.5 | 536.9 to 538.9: 0.99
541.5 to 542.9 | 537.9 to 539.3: 1.01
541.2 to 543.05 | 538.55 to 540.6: 1.05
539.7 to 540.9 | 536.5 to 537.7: 0.97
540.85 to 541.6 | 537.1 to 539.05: 0.97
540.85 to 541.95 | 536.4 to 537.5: 1.01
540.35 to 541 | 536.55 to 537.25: 1.00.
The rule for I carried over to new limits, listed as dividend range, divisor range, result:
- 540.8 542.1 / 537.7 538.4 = 0.94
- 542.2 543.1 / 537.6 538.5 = 0.94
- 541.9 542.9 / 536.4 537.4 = 1.02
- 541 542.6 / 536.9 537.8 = 0.98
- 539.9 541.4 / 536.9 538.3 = 0.94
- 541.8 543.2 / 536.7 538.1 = 0.98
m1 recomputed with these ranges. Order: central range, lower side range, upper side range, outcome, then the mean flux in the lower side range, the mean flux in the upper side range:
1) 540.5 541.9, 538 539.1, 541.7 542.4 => 0.037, 22.6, 22.7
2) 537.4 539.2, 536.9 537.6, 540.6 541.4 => -0.027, 22.5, 22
